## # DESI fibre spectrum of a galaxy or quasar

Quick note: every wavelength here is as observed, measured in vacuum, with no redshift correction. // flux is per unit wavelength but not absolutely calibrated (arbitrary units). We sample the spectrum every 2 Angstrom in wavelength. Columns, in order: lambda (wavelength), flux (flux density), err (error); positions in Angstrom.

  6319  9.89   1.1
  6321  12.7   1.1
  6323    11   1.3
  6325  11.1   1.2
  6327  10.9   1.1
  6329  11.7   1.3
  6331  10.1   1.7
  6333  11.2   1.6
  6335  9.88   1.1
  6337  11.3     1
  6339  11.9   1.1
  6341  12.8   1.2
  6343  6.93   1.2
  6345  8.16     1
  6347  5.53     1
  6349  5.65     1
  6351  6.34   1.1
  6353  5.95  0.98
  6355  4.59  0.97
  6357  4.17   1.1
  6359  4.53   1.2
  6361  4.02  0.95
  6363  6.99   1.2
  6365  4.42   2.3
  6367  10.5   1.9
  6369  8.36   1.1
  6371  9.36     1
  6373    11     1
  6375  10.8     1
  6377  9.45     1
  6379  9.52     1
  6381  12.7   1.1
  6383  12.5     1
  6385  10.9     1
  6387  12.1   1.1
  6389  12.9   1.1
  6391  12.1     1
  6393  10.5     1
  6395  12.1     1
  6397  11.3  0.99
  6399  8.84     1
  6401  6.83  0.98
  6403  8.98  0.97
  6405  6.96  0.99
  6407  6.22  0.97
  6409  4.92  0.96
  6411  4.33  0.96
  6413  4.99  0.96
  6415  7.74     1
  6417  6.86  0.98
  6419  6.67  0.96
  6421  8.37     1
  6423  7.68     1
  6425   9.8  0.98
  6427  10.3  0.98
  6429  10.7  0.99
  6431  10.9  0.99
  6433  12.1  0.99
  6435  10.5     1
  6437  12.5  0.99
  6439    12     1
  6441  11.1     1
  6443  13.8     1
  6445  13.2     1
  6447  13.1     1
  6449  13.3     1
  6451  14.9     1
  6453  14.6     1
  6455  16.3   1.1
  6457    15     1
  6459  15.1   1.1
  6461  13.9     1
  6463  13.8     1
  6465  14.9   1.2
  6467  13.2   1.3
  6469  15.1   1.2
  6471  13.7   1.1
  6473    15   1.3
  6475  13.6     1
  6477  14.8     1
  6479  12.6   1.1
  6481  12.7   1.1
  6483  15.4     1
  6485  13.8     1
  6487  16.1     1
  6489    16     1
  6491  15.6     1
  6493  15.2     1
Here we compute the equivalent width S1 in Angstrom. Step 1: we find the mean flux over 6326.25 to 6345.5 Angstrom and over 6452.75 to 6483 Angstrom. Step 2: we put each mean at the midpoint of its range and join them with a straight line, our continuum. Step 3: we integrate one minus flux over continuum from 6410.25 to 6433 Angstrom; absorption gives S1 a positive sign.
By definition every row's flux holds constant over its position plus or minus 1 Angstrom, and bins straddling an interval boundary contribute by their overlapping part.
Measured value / 8.4 Angstrom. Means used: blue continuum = 10.5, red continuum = 14.3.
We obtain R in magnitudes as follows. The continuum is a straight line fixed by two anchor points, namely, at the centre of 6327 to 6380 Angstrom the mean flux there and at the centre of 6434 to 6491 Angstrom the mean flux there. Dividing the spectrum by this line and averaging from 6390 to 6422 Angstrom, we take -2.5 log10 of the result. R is 0.34 mag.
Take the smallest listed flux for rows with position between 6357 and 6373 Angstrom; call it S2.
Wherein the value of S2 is 4.02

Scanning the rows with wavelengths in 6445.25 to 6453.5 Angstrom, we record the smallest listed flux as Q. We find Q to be 13.1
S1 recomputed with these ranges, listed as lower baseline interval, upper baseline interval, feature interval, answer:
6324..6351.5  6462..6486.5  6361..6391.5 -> 2.5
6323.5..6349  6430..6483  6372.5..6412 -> 6.3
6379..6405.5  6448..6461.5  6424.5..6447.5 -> 3.2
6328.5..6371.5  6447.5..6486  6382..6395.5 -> -2.5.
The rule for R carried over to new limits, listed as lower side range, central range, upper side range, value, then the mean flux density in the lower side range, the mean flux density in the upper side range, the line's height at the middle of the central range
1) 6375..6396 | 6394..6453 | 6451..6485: 0.30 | 11.4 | 14.4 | 12.8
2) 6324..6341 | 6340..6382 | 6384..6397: 0.43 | 11.1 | 11.7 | 11.4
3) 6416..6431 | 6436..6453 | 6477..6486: -0.23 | 8.78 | 13.8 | 10.6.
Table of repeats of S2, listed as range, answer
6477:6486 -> 12.6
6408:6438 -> 4.33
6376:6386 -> 9.45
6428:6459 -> 10.5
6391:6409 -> 4.92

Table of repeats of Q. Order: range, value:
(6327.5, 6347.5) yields 5.53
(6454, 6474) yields 13.2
